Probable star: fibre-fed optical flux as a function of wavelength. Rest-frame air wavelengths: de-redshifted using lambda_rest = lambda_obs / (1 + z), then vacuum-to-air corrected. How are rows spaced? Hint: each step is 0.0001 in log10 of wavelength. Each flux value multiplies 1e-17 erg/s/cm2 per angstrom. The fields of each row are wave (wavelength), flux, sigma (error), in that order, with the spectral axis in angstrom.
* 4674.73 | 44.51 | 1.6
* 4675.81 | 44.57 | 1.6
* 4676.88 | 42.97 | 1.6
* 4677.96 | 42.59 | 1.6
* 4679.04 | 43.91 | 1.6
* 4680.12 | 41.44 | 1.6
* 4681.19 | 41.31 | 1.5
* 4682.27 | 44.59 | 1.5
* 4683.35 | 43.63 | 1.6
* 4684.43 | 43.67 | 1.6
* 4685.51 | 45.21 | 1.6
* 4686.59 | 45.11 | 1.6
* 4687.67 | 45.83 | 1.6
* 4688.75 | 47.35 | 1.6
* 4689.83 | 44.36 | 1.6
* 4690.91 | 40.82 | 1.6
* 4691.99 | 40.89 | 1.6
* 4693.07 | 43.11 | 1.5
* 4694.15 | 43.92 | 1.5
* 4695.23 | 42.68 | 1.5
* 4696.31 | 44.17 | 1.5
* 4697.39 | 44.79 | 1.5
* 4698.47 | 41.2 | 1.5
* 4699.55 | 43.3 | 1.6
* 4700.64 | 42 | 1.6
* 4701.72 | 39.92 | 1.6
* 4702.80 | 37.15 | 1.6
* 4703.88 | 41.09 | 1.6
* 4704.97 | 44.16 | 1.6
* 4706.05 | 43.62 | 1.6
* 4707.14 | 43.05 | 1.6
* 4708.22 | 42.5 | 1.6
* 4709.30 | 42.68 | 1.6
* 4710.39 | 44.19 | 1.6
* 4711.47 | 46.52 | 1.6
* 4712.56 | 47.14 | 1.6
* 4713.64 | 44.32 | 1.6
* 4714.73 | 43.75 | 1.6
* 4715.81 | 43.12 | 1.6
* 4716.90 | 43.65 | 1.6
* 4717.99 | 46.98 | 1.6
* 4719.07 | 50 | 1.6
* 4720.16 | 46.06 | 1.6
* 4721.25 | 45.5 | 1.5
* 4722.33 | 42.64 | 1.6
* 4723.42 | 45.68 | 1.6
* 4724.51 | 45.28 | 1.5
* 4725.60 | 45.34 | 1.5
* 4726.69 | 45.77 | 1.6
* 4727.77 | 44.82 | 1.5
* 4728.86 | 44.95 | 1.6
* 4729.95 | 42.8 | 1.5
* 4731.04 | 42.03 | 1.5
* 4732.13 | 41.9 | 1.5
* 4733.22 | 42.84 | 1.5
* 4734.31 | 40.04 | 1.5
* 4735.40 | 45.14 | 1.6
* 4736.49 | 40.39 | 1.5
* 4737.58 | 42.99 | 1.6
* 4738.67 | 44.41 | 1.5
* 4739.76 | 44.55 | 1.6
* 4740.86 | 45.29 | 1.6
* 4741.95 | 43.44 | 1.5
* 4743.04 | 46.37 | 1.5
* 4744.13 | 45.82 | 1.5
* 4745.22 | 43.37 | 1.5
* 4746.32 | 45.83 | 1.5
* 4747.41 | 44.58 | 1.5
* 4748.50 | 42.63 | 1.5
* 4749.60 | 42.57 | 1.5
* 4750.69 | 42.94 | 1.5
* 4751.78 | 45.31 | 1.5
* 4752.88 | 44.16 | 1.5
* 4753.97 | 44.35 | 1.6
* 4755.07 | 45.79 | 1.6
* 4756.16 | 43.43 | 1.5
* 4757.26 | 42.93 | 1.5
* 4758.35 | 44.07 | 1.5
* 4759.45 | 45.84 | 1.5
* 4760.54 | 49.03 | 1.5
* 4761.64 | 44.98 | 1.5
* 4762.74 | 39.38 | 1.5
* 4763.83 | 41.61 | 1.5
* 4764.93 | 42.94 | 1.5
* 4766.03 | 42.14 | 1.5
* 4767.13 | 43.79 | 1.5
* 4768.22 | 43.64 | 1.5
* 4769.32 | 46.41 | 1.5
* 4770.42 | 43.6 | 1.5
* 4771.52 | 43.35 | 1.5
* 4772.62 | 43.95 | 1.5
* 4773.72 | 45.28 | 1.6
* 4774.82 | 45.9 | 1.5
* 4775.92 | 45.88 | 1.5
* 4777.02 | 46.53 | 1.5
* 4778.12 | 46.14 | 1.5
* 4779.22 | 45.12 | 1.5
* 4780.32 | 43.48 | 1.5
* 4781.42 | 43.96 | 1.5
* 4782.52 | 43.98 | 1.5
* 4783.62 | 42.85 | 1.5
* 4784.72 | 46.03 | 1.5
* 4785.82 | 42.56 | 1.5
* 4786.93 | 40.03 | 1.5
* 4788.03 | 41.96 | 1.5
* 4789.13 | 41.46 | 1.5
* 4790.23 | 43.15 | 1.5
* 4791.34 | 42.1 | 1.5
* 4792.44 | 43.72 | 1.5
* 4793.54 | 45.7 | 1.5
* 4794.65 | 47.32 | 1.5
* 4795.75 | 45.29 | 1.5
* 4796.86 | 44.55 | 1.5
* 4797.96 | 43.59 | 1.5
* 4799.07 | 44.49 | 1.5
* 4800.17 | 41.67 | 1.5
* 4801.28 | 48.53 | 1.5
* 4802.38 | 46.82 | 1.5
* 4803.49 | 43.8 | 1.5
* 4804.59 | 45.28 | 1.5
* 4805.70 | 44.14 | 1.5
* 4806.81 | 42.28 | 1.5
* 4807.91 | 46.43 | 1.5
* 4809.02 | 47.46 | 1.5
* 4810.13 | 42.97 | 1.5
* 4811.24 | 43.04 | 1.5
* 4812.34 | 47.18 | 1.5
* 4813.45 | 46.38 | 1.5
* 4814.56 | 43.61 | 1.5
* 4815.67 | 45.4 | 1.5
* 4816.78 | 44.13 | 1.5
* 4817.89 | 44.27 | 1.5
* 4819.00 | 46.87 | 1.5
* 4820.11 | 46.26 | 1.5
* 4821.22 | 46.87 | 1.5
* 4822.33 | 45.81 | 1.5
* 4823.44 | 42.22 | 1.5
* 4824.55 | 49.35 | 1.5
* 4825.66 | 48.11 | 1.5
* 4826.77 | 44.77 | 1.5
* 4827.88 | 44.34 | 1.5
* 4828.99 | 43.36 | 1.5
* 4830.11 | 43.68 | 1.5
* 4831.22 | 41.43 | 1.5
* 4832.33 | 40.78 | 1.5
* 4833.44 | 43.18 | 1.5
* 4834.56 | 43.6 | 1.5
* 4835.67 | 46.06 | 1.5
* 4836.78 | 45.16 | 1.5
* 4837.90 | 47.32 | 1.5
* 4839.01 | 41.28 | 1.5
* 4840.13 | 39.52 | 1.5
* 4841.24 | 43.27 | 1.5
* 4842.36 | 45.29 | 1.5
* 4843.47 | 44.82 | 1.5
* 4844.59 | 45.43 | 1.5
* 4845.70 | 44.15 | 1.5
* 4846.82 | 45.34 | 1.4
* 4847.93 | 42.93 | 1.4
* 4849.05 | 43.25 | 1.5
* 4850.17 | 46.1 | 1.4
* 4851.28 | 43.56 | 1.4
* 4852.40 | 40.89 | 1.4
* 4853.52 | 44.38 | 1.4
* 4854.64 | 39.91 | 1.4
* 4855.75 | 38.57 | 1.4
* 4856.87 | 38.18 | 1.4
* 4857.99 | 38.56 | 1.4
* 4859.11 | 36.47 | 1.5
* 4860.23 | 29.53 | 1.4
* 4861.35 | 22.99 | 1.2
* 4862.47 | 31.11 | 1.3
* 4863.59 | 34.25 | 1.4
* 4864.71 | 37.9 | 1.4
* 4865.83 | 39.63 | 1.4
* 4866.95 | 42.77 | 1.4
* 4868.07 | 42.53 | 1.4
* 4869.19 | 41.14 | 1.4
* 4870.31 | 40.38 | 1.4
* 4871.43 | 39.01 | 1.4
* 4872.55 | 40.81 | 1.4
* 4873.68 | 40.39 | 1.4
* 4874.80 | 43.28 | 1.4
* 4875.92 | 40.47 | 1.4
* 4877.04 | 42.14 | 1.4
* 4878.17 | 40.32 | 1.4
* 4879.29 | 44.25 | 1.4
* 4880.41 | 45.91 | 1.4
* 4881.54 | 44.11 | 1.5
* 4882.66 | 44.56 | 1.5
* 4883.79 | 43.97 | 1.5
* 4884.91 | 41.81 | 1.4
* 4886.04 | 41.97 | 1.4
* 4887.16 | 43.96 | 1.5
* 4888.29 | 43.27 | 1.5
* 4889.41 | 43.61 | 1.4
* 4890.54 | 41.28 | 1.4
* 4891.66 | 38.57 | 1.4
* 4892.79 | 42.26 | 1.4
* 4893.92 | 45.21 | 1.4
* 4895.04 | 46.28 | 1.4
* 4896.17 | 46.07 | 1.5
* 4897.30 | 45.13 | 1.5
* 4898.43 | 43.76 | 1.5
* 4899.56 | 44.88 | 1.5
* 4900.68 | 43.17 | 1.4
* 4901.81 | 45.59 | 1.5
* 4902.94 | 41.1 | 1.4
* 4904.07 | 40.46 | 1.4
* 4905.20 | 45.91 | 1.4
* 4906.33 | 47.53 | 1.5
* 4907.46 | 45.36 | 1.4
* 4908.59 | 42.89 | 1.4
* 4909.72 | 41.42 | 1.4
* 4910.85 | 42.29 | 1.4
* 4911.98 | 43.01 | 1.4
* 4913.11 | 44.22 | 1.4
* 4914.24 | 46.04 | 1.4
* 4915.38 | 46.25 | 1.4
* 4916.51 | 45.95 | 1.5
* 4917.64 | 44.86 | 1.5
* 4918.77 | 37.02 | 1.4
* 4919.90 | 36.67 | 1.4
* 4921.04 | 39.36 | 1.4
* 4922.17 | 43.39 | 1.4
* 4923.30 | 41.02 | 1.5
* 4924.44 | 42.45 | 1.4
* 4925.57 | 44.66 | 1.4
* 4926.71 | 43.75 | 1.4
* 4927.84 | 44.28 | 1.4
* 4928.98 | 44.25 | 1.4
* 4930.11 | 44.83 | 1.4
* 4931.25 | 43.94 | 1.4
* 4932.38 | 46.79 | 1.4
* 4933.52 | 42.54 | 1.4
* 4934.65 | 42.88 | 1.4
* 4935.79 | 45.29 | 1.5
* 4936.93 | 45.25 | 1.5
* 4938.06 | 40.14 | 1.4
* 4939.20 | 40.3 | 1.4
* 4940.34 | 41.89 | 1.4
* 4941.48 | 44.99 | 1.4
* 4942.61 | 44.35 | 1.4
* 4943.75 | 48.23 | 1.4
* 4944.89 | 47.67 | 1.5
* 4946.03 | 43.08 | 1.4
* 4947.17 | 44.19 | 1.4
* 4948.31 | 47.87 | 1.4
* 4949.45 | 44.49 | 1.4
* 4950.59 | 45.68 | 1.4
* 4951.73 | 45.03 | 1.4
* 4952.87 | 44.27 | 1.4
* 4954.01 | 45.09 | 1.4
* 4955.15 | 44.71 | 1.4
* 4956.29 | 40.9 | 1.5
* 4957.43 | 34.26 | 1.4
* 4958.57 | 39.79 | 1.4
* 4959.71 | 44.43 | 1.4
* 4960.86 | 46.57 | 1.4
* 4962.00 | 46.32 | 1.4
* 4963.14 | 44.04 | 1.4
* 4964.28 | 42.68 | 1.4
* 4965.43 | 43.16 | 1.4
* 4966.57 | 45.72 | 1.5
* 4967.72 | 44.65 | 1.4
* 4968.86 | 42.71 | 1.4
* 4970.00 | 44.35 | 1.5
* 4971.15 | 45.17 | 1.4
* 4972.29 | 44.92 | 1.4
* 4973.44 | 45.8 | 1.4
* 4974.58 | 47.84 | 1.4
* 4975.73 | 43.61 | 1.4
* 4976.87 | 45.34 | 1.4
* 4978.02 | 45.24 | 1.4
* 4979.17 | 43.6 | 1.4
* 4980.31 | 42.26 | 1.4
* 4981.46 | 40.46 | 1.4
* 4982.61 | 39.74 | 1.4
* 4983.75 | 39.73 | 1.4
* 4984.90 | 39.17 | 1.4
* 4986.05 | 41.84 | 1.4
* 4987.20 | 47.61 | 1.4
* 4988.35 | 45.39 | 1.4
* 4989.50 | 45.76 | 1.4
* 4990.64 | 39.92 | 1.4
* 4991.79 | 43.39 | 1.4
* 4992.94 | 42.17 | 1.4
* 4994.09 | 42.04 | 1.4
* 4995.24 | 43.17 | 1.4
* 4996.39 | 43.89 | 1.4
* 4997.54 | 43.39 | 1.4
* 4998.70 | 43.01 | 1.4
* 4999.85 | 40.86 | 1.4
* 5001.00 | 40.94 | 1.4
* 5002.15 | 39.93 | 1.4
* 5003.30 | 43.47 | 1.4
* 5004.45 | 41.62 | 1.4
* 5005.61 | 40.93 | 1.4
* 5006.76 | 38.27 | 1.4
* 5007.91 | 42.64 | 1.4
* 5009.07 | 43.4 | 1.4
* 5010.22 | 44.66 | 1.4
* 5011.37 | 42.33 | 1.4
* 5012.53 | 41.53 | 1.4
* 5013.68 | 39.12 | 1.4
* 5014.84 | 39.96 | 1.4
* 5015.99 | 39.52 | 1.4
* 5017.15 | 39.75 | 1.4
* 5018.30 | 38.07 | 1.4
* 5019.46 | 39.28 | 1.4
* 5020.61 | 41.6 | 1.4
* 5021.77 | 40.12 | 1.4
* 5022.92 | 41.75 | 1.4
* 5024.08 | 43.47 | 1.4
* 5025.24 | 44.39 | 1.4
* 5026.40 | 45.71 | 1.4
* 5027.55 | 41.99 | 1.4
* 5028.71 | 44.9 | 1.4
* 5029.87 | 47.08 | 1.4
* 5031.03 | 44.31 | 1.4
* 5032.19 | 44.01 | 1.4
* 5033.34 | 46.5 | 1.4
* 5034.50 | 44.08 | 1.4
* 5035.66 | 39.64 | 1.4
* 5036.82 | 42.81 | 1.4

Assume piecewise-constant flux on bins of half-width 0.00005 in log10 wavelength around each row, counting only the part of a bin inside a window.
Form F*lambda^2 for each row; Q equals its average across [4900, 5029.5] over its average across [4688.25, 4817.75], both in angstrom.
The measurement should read 1.1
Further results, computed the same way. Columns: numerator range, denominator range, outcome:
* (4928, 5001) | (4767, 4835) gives 1.05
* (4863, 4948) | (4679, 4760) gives 1.06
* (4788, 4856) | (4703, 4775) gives 1.04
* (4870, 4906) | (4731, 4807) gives 1.03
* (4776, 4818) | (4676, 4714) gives 1.07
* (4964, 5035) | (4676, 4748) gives 1.10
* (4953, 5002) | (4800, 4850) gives 1.03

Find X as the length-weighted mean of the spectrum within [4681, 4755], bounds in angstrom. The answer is 43.9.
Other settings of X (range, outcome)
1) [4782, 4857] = 44.1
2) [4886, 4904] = 43.5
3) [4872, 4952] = 43.5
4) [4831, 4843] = 43.4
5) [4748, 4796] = 44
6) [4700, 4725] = 43.9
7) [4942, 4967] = 44.2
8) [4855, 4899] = 40.7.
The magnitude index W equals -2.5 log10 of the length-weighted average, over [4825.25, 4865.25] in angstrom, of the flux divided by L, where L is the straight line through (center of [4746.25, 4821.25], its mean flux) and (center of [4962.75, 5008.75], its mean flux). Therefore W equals 0.07 mag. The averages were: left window 44.4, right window 43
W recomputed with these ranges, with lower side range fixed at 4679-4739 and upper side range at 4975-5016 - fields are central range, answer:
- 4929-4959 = -0.033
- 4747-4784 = -0.020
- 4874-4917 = -0.022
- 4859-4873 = 0.166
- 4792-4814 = -0.045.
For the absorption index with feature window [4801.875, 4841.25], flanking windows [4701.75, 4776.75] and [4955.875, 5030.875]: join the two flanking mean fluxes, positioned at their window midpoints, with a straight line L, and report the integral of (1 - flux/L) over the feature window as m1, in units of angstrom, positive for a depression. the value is -0.9 angstrom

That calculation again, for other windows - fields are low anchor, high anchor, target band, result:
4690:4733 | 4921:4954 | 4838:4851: 0.0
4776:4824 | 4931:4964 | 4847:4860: 1.0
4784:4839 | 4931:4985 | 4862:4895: 2.0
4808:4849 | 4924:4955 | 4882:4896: 0.4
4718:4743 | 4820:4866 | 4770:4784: -0.4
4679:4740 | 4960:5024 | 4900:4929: -0.2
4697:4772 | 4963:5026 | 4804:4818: -0.4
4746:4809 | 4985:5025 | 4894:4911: -0.5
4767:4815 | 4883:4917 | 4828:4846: 0.2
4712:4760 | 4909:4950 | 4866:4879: 0.8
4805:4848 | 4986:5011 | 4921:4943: 0.0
